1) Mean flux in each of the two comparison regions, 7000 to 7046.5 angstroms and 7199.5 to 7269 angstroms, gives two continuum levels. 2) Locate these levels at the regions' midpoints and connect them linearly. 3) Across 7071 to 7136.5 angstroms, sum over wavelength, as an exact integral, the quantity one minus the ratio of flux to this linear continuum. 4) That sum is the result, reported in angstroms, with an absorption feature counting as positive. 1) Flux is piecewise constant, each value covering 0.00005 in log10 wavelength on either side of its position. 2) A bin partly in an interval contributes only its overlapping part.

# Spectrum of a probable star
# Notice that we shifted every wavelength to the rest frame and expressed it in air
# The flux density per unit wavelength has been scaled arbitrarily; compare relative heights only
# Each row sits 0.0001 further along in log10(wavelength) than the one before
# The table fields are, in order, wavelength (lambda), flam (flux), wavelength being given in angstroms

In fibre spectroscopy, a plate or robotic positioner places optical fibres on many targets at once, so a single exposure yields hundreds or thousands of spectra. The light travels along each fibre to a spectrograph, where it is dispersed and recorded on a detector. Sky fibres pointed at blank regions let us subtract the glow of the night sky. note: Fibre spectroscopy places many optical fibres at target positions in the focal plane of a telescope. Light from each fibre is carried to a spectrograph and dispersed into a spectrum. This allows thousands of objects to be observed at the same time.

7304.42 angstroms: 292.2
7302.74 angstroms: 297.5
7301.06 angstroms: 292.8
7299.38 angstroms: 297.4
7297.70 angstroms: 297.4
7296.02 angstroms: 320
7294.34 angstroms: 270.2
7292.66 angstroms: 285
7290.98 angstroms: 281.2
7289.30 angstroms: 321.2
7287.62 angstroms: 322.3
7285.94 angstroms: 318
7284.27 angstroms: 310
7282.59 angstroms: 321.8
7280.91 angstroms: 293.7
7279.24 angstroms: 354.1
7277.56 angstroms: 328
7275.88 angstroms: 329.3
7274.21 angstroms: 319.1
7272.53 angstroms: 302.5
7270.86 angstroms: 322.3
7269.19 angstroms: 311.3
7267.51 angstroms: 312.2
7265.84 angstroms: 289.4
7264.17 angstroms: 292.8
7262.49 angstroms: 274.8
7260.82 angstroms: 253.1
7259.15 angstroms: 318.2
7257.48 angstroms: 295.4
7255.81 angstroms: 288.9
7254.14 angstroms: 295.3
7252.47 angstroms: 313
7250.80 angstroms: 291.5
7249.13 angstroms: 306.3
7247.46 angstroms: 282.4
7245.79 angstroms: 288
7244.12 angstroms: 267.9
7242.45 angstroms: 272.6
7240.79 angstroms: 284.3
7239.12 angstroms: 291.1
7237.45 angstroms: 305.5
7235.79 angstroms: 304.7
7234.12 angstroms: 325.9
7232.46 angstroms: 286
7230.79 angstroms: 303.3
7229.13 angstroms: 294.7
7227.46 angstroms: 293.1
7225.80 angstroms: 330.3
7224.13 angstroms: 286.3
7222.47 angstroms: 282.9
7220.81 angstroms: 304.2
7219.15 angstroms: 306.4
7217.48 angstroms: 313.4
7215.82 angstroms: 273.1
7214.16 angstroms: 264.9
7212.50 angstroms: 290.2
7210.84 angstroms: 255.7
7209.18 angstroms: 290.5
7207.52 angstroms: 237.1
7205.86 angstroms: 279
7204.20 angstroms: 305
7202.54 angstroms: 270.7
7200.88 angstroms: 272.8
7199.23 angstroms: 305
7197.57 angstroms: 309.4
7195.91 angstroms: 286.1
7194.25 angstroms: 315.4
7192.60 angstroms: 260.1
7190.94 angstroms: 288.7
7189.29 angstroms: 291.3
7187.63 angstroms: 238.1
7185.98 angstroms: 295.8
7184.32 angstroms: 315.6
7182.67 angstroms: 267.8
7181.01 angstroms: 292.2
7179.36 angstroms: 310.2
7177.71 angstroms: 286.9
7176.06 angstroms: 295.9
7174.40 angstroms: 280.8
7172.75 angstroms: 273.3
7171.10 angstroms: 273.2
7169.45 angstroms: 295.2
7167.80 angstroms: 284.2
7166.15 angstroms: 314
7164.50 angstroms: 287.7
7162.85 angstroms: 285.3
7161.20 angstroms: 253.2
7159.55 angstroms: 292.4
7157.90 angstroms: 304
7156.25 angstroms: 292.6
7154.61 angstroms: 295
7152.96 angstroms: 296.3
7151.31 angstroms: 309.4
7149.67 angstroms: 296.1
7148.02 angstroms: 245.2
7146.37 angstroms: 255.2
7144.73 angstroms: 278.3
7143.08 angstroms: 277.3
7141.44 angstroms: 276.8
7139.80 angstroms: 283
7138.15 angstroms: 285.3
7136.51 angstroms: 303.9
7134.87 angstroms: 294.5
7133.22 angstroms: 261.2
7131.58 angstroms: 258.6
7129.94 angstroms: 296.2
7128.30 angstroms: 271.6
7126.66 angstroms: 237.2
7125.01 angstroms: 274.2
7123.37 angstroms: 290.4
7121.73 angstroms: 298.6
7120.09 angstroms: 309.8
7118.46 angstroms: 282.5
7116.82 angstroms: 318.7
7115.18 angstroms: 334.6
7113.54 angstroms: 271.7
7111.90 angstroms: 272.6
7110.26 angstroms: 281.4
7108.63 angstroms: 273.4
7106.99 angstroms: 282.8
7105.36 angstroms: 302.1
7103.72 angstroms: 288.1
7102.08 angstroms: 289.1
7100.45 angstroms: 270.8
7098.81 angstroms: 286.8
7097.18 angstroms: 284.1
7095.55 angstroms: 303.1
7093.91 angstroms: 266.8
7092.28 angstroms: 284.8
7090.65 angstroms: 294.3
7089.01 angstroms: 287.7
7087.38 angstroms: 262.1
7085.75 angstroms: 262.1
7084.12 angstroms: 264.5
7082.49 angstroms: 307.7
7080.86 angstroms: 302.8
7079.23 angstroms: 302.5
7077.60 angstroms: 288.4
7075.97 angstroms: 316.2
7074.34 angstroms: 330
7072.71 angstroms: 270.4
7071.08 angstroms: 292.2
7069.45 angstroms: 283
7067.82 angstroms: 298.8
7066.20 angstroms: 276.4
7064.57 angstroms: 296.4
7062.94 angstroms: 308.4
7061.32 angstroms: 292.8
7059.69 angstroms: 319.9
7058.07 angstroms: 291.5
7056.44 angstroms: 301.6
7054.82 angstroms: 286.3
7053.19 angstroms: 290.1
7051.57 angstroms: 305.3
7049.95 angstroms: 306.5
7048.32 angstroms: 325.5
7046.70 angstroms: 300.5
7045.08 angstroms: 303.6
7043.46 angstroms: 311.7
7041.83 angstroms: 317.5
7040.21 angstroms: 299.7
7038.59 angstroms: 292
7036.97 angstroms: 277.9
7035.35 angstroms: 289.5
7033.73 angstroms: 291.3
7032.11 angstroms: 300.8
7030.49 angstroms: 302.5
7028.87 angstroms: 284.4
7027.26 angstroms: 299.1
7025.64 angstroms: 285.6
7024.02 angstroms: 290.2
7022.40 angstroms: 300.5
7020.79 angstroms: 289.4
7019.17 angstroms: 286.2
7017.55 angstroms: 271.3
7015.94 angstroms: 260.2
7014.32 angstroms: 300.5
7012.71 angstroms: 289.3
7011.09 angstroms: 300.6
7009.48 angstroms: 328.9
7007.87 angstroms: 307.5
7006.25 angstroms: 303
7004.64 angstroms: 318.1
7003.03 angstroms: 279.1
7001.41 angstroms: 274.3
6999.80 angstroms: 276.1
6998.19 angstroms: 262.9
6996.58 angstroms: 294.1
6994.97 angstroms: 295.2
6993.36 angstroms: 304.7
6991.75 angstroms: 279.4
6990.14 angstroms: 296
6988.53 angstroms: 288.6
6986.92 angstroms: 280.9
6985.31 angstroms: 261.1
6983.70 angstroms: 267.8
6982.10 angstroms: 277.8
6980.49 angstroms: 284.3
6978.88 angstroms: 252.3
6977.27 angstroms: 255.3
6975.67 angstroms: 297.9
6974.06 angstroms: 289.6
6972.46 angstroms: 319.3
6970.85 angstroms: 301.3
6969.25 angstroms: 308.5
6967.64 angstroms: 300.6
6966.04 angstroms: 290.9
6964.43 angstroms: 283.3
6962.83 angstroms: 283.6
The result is 1.4 angstroms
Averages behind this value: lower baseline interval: 295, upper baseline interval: 290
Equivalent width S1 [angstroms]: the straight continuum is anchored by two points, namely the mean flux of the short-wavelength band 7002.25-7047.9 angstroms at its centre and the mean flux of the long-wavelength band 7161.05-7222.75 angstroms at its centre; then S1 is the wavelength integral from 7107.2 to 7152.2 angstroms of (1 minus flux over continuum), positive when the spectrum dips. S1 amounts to 1.1 angstroms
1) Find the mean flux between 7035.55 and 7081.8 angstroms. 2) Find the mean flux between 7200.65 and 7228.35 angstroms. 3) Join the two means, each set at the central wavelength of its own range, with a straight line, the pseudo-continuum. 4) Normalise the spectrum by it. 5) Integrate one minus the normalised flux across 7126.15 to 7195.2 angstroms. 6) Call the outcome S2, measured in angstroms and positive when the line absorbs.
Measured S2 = 1.6 angstroms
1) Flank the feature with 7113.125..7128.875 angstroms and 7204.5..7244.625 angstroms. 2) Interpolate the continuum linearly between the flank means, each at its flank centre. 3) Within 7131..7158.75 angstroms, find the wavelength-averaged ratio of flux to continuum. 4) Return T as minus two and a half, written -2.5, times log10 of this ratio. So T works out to 0.02 mag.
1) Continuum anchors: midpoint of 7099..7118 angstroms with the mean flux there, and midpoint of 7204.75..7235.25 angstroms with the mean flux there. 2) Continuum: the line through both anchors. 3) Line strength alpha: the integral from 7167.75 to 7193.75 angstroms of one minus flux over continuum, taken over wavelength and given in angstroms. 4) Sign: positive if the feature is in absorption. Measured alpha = 0.45 angstroms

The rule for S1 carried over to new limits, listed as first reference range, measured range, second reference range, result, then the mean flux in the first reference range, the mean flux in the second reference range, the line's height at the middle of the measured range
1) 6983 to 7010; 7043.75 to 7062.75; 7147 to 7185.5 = -0.9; 289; 289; 289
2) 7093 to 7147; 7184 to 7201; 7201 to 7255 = 0.0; 284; 290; 288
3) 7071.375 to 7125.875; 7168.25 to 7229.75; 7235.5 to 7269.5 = 0.8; 290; 292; 291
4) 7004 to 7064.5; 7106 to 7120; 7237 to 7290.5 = 0.4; 298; 302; 299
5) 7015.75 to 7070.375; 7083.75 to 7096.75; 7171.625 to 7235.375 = 0.7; 296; 289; 294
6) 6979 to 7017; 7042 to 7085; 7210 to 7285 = -1.3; 288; 298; 290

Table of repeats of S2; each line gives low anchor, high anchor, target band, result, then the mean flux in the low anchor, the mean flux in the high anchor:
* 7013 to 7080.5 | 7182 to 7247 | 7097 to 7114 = 0.65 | 296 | 289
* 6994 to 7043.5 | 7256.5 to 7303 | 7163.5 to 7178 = 0.57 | 293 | 305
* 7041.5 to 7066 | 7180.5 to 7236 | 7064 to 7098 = 1.27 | 303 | 289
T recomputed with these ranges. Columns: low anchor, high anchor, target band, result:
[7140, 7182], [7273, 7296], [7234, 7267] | 0.048 mag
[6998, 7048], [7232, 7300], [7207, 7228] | 0.046 mag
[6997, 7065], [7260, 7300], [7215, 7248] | 0.031 mag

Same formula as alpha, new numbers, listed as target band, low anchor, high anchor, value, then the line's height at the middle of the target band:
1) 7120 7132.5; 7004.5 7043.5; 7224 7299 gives 0.85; 298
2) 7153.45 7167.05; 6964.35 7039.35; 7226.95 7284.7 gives 0.26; 296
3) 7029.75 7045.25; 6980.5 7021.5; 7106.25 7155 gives -0.64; 287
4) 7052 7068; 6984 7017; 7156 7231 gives -0.40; 289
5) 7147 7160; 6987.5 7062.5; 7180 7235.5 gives 0.00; 291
